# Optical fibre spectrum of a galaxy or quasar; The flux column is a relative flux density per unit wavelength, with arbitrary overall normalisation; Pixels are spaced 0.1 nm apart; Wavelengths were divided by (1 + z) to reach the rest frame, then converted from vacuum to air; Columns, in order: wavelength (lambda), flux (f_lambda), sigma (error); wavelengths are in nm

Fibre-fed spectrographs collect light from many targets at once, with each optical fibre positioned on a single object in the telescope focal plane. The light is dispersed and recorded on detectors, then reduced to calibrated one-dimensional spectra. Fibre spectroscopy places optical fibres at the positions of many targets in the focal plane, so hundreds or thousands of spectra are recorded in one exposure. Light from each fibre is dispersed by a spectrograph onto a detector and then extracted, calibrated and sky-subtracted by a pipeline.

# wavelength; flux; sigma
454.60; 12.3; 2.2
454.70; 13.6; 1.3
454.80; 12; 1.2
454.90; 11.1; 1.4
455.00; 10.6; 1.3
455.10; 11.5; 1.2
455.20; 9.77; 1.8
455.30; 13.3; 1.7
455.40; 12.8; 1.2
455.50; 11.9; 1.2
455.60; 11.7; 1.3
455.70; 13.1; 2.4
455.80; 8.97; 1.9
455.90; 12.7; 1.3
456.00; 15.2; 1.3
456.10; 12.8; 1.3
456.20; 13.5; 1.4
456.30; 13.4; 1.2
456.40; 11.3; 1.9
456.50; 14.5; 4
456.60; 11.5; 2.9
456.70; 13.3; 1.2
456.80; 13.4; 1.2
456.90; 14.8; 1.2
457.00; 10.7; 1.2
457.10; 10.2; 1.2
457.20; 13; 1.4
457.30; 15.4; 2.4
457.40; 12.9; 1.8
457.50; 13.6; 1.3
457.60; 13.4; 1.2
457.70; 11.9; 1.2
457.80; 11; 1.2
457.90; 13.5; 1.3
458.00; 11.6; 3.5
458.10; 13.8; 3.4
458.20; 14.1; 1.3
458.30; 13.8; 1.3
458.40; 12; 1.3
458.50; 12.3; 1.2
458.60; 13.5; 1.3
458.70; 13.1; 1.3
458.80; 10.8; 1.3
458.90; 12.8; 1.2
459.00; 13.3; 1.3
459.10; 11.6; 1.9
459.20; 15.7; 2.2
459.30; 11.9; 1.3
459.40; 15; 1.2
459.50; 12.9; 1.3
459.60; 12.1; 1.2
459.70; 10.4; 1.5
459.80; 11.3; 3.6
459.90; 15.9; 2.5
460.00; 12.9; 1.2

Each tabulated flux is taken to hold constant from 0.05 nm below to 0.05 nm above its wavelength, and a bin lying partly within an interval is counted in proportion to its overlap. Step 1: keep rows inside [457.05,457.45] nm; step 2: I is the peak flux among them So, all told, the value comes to 15.4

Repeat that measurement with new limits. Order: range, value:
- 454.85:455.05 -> 11.1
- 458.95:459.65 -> 15.7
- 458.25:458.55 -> 13.8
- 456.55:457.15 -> 14.8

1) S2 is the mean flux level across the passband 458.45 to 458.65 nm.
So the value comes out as 12.9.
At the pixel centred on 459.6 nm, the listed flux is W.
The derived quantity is 12.1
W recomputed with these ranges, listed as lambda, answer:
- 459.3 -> 11.9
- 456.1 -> 12.8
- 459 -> 13.3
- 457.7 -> 11.9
